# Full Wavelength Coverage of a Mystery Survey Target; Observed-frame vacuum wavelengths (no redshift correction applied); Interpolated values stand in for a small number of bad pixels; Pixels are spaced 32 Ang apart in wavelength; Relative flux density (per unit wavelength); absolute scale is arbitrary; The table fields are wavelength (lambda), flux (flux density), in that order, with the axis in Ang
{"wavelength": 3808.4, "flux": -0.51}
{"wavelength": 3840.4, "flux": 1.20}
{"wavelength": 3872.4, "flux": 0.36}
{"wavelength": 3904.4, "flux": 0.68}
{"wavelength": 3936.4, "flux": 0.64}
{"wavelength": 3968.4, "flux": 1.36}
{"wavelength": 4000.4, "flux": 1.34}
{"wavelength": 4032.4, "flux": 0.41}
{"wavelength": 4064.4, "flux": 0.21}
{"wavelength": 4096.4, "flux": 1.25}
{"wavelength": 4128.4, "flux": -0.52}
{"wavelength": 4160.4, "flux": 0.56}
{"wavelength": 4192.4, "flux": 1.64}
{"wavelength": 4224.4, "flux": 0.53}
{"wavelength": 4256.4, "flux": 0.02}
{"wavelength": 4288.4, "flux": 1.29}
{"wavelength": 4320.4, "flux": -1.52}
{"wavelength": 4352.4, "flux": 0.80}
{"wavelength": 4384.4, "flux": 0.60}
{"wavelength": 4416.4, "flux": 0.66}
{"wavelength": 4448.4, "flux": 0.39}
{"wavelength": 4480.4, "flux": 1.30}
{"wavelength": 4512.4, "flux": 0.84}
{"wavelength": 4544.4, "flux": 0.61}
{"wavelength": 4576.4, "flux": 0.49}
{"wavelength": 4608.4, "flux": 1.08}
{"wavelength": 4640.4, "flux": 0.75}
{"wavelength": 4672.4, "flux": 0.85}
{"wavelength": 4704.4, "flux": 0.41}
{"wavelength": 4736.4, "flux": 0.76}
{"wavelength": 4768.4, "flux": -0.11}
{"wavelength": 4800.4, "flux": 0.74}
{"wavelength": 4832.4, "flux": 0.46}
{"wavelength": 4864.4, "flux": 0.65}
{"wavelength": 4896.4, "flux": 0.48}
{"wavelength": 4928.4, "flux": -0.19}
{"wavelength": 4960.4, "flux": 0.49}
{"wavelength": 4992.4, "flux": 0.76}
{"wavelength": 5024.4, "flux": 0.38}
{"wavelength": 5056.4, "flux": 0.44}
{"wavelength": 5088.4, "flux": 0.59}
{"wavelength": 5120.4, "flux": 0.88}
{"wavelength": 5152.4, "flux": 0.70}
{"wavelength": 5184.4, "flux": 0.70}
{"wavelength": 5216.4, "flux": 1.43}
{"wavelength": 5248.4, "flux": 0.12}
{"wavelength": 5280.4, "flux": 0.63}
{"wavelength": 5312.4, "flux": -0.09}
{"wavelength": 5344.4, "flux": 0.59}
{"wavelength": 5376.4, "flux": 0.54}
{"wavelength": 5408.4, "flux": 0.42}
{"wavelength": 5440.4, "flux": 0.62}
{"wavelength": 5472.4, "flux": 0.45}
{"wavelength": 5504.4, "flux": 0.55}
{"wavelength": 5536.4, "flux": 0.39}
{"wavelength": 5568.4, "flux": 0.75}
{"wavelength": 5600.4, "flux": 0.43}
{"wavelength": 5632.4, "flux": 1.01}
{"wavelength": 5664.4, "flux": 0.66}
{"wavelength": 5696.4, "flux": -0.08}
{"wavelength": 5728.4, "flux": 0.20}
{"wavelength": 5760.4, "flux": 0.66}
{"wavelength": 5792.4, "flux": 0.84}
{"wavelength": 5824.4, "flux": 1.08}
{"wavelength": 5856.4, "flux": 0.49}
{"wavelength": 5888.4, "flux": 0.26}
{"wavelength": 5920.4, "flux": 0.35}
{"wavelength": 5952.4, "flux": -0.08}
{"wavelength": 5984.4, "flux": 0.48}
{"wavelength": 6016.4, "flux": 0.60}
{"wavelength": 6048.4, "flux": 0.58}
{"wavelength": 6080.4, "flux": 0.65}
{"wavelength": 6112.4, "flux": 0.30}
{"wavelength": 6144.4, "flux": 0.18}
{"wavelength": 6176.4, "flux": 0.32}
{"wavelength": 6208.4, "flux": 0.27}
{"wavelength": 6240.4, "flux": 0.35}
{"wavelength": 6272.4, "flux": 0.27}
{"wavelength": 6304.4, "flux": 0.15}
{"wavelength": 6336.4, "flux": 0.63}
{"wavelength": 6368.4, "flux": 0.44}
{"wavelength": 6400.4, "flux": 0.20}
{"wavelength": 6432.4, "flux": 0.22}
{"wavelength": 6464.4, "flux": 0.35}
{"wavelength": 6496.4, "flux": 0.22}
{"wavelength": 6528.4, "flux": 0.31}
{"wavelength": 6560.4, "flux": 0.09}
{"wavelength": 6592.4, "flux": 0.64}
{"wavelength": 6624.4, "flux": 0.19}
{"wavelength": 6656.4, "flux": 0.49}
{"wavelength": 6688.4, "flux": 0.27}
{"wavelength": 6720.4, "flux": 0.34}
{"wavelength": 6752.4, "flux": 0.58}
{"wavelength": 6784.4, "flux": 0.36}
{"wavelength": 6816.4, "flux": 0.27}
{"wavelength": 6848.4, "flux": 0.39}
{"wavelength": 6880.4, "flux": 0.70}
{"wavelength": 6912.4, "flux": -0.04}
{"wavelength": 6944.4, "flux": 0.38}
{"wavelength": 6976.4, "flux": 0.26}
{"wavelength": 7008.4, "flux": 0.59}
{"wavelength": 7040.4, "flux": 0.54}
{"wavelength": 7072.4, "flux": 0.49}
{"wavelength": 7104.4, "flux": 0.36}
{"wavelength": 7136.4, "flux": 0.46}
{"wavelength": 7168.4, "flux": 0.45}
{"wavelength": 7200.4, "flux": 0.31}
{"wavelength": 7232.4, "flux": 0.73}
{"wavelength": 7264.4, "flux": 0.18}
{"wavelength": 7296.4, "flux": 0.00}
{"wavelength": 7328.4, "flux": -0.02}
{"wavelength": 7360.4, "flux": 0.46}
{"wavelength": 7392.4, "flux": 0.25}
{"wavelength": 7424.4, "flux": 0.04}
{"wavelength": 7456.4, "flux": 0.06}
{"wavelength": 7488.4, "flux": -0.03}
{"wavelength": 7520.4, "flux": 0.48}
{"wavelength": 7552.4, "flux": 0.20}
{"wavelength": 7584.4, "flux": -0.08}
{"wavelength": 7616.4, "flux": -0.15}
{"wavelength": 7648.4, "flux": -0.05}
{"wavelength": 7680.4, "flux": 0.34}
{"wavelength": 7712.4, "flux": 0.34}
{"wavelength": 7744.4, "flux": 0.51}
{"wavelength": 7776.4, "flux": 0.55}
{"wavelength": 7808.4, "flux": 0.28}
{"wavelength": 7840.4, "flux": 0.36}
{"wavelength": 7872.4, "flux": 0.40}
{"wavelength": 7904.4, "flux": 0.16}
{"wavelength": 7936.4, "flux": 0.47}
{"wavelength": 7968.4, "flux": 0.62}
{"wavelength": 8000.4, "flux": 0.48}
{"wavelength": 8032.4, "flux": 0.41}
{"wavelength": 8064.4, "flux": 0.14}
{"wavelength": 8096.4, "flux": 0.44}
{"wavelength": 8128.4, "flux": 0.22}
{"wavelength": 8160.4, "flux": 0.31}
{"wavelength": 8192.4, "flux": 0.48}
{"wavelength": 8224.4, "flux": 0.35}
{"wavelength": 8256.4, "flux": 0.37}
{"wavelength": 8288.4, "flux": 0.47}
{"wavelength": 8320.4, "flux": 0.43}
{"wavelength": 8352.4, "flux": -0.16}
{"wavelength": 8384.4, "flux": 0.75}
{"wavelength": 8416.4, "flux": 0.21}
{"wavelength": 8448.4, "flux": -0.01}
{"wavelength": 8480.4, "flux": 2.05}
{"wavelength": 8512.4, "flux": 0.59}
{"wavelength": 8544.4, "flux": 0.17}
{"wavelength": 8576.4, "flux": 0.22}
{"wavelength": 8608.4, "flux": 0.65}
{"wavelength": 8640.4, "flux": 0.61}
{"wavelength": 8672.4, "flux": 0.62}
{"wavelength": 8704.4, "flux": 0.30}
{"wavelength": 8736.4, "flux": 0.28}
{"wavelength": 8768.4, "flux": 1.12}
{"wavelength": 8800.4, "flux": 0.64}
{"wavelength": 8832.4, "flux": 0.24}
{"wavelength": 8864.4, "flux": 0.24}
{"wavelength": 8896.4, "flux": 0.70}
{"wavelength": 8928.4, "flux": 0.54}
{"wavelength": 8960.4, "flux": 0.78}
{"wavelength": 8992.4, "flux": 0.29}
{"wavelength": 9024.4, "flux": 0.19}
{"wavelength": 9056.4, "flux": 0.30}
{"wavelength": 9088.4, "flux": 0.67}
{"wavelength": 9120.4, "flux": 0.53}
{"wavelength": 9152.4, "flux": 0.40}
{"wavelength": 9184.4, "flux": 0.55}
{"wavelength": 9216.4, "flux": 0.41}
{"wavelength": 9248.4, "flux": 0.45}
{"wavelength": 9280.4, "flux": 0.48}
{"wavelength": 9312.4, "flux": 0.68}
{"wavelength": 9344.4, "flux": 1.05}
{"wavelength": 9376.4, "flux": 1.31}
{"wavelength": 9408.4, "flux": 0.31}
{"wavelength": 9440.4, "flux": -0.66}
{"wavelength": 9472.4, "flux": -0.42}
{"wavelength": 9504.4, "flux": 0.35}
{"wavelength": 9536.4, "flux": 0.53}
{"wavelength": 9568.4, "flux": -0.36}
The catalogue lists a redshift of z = 1.274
